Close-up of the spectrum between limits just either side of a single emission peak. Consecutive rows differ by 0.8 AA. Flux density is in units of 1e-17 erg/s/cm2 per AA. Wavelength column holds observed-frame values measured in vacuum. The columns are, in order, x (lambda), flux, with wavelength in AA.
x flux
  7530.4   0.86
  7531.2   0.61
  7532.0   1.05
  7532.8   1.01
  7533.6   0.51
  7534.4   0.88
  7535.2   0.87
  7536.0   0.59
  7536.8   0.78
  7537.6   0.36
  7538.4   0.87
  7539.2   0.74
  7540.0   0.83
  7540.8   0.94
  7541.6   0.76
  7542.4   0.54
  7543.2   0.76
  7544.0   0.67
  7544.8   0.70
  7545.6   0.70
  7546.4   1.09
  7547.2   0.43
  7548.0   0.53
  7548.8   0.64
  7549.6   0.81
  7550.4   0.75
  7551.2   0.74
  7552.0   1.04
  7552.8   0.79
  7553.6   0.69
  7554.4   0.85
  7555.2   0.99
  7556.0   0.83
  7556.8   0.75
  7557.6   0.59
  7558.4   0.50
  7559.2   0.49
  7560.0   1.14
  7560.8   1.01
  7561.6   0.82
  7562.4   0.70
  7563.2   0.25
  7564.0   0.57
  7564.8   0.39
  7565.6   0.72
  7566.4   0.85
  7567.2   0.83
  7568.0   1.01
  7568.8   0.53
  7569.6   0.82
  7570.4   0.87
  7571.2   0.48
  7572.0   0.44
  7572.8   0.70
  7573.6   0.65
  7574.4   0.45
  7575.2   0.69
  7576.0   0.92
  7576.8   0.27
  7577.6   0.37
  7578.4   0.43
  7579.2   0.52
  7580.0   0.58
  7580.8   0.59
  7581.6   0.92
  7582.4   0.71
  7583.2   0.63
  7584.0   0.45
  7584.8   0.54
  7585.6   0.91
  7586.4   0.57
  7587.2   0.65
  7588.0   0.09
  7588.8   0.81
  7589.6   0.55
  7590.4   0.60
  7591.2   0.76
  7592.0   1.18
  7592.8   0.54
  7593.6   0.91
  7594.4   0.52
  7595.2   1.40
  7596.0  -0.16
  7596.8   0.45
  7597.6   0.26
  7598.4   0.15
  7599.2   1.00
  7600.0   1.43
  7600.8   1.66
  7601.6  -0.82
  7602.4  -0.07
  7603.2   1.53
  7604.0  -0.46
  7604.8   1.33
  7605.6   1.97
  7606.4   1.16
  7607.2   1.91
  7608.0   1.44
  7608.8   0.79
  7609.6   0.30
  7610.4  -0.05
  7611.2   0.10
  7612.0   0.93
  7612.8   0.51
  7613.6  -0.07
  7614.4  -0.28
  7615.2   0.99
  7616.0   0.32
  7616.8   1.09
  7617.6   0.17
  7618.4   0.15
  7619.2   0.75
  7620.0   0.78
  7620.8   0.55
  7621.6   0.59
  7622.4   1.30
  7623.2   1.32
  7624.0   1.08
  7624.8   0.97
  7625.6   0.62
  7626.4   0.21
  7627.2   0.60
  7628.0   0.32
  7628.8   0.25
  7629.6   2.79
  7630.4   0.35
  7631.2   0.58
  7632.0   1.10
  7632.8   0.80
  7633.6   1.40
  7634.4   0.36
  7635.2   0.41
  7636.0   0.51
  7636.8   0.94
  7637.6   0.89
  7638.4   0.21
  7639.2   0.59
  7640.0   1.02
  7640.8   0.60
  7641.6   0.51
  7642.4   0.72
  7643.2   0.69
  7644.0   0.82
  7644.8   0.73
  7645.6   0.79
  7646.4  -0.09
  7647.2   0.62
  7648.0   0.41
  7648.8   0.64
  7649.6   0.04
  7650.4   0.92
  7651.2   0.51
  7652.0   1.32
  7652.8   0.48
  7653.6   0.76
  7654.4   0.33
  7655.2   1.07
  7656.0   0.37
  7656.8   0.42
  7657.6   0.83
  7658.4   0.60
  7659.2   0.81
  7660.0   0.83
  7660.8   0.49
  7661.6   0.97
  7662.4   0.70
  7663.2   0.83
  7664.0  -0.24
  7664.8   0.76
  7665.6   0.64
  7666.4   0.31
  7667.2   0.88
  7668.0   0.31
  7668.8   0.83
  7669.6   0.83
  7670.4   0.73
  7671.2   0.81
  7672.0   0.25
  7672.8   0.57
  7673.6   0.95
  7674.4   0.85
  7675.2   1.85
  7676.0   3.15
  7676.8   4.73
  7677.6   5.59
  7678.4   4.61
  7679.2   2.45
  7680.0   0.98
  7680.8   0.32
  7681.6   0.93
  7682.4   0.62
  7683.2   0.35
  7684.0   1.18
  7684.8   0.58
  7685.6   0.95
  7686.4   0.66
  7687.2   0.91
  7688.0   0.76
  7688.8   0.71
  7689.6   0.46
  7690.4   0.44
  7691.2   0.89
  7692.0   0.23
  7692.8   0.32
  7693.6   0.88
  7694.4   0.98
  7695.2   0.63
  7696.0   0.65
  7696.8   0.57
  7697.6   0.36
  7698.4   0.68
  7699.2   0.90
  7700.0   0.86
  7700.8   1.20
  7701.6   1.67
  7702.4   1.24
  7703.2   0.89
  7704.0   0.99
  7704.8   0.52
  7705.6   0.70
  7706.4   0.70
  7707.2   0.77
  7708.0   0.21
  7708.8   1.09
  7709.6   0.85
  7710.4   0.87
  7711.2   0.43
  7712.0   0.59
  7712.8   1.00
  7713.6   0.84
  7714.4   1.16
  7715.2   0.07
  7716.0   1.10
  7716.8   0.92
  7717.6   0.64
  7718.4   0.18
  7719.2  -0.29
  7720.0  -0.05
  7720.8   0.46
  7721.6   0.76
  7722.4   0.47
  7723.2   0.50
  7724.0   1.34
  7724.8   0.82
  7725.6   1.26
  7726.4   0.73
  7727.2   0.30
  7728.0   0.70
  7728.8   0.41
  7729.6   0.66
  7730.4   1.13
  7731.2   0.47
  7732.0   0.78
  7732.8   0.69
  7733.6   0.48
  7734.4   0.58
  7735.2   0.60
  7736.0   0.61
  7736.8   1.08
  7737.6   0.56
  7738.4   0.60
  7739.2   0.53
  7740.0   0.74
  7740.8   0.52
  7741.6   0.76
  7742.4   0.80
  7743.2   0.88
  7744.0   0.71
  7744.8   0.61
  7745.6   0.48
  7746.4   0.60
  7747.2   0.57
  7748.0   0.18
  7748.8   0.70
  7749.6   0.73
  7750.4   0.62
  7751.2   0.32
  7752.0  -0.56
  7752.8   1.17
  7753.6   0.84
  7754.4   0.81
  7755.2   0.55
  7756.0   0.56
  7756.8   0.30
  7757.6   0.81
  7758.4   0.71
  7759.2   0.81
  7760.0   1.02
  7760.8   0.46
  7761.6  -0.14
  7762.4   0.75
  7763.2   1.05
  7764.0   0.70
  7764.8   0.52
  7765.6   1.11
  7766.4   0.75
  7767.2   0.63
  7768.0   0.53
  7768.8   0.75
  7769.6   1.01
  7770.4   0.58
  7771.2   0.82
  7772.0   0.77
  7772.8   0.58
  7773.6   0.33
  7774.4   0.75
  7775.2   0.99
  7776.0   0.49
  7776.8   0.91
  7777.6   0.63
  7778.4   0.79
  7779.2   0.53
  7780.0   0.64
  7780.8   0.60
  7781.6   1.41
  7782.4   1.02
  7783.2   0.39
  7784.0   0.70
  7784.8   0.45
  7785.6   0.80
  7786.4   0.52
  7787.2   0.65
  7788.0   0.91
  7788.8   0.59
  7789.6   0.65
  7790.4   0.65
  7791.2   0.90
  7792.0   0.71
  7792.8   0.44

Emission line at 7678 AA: H-alpha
